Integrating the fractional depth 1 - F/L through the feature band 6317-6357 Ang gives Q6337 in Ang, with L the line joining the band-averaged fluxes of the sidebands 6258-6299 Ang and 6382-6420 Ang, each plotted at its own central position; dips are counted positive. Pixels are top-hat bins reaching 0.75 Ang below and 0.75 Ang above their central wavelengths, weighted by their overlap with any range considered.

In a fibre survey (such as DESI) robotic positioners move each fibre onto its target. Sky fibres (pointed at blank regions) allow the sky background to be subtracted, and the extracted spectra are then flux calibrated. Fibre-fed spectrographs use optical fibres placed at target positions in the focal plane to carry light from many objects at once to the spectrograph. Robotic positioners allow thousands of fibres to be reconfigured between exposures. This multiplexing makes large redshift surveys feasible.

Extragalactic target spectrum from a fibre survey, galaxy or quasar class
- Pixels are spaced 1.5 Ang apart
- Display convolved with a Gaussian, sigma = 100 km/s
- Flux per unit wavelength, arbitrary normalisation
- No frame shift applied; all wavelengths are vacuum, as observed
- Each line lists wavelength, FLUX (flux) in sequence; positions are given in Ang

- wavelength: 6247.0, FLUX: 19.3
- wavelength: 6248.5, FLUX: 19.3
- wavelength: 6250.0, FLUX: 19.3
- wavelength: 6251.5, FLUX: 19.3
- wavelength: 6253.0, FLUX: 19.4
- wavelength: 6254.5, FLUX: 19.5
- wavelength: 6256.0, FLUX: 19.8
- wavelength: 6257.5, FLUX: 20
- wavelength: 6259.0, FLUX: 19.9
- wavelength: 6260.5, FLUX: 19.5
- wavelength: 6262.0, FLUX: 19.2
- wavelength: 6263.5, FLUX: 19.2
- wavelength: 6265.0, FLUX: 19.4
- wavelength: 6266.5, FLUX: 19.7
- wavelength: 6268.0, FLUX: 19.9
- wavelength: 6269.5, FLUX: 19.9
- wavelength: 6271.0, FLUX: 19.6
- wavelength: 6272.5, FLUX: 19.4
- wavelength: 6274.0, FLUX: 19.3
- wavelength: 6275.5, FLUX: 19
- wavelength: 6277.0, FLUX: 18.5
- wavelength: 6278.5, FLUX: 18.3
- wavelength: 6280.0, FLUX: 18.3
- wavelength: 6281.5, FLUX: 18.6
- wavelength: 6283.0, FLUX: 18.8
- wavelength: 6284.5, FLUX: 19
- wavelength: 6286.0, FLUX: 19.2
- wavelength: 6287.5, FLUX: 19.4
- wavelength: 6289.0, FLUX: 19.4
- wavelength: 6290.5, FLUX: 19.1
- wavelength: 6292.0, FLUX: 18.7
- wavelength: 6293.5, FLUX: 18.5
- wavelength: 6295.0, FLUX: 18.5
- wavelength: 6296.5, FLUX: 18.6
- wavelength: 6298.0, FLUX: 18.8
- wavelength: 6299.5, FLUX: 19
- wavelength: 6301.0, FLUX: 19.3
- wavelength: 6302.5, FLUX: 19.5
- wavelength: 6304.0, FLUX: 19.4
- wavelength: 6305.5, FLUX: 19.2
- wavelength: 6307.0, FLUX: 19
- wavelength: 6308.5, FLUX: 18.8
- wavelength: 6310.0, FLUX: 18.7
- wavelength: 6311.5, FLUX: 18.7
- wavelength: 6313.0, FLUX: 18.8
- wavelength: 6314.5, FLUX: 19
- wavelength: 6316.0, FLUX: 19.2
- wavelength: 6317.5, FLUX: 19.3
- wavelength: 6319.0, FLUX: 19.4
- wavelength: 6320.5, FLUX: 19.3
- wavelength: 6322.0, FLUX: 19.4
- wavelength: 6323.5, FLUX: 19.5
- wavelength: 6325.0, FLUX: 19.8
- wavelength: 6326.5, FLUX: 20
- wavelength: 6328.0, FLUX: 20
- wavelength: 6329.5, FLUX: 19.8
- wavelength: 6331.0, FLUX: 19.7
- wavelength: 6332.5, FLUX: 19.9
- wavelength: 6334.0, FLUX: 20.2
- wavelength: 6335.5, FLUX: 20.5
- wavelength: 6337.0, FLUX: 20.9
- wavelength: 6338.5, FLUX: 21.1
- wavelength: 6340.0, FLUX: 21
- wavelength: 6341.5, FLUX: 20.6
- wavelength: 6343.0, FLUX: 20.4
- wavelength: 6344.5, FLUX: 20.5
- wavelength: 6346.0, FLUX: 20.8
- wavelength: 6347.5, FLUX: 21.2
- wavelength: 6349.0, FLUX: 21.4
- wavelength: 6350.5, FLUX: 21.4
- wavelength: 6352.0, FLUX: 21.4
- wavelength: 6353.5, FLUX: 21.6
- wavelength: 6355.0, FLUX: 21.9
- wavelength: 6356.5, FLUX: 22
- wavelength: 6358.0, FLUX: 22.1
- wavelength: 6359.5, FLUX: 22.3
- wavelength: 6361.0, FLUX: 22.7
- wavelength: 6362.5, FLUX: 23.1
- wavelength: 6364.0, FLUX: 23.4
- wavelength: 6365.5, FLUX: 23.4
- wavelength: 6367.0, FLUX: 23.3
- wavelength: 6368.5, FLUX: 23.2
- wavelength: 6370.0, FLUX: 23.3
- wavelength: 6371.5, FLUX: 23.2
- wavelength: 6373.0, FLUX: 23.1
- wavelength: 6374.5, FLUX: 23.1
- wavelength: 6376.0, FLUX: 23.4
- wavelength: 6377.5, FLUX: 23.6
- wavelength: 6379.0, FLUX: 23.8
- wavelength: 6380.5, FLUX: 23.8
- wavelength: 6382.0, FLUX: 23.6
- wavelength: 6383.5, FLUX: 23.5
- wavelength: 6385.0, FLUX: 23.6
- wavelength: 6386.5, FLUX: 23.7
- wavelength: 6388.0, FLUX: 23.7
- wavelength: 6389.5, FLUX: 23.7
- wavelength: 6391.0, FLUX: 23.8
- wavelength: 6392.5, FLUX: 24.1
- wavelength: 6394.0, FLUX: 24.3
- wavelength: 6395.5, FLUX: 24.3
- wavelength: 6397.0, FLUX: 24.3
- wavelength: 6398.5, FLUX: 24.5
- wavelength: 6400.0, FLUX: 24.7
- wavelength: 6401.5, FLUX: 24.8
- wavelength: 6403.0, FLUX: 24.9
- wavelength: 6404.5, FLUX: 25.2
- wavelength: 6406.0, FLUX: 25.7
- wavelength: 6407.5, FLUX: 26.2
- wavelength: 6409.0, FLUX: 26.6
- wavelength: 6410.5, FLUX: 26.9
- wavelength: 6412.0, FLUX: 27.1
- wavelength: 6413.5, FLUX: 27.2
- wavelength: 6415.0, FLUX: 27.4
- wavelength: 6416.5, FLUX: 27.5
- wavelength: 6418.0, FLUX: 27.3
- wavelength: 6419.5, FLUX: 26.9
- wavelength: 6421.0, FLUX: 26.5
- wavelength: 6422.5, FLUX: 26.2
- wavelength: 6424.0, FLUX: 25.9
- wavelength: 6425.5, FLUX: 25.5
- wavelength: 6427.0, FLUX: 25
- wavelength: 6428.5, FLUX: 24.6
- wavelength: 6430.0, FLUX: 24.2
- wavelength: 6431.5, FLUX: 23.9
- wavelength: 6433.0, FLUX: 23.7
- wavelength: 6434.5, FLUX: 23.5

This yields 2.8 Ang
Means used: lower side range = 19.1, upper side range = 25.2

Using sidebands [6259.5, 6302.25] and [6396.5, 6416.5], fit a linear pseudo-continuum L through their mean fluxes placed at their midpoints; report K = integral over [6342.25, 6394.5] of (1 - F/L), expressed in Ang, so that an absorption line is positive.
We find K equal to 2.3 Ang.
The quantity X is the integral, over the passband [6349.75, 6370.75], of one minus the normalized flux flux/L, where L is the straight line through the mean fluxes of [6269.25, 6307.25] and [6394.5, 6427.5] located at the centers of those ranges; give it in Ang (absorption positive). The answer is 0.5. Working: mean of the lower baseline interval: 19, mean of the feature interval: 22.5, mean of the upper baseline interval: 25.9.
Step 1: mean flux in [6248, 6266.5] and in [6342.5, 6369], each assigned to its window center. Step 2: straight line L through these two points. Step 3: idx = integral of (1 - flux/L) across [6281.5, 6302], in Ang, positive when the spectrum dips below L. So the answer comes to 1.4 Ang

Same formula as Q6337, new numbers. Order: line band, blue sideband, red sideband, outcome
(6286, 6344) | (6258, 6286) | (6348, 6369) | 3.6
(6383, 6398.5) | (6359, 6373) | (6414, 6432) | 0.3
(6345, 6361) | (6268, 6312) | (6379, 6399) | 0.3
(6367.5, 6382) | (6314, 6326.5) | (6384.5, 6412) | -0.1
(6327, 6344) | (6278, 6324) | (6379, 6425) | 0.6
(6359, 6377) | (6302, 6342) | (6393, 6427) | -0.2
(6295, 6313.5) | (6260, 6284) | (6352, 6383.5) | 1.3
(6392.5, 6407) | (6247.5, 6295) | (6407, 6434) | 0.2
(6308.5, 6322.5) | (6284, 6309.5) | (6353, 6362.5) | 0.6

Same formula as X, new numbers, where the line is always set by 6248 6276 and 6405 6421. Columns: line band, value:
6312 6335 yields 3.0 Ang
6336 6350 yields 1.5 Ang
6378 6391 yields 0.9 Ang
